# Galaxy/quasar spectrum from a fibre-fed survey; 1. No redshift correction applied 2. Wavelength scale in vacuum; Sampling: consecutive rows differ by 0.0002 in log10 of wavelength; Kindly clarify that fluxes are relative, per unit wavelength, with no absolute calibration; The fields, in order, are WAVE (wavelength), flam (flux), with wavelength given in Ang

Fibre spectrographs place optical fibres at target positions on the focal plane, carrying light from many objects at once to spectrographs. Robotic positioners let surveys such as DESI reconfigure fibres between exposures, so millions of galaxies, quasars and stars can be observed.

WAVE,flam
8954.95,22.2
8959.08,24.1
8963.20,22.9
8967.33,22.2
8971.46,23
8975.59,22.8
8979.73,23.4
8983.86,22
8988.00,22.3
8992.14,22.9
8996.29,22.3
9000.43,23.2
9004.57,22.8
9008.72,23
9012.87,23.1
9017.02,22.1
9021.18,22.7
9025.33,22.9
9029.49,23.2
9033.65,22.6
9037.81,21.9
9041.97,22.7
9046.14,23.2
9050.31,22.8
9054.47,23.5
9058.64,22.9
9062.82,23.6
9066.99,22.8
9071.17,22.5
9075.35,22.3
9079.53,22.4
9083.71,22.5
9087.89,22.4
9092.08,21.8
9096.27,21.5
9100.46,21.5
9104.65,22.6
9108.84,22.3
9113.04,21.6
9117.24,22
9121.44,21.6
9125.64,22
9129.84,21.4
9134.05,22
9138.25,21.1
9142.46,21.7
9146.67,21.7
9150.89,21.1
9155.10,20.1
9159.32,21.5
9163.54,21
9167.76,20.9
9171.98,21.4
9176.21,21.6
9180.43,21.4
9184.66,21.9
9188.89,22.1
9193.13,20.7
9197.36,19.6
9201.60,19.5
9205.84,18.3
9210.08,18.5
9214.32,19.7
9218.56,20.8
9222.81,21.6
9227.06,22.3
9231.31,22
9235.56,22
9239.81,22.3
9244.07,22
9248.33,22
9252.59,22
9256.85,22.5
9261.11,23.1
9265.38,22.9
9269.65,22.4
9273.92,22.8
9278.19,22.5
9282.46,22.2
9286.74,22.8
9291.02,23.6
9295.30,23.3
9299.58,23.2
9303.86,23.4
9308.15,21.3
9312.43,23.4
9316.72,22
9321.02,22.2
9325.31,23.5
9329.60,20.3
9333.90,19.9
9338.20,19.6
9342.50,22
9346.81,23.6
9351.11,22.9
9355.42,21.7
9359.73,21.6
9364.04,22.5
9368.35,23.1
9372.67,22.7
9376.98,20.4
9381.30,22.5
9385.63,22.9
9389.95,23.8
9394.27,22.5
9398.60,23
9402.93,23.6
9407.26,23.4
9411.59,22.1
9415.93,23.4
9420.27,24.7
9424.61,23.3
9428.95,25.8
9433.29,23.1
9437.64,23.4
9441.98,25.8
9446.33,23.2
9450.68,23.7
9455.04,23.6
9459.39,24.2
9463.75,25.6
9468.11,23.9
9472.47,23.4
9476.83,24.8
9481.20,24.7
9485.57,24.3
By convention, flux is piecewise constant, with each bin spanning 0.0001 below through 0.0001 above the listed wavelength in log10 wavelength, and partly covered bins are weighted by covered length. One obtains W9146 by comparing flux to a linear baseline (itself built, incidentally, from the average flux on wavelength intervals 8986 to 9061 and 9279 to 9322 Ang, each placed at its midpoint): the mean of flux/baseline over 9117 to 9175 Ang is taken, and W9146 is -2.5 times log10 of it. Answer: 0.07 mag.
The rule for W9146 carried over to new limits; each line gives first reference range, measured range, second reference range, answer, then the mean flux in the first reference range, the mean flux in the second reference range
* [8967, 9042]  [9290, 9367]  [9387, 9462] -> 0.059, 22.7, 23.7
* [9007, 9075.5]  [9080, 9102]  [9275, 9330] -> 0.039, 22.8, 22.7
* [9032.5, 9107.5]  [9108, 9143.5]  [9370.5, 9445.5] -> 0.045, 22.5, 23.3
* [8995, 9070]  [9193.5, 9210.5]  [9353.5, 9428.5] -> 0.189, 22.9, 22.9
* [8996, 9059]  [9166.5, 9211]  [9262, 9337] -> 0.101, 22.8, 22.4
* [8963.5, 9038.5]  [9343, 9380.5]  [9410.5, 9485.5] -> 0.071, 22.7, 24.1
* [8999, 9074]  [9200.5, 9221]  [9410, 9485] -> 0.202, 22.9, 24.1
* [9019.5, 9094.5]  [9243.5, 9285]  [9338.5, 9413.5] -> 0.006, 22.7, 22.5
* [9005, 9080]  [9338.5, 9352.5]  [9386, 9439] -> 0.046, 22.8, 23.5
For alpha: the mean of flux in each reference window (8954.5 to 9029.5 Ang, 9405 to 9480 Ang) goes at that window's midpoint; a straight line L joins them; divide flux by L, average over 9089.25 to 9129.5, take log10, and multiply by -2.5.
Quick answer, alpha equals 0.06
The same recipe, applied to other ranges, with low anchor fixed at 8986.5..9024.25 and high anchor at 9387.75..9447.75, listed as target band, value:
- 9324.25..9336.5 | 0.122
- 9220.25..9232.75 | 0.063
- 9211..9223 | 0.143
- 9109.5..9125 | 0.057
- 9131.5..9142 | 0.071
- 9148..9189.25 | 0.089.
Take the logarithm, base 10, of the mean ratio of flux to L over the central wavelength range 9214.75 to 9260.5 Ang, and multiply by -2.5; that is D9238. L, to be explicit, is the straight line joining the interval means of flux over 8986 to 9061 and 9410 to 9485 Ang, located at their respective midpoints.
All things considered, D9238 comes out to 0.07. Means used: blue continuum 22.8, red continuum 24.1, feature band 21.9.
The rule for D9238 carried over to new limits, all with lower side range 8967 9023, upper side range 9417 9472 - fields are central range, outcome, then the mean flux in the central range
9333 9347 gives 0.13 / 21.1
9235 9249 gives 0.07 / 22.1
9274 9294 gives 0.04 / 22.8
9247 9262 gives 0.06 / 22.4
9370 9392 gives 0.07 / 22.5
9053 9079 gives 0.00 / 22.9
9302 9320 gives 0.06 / 22.5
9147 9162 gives 0.11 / 21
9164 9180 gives 0.10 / 21.3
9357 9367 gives 0.08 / 22.1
